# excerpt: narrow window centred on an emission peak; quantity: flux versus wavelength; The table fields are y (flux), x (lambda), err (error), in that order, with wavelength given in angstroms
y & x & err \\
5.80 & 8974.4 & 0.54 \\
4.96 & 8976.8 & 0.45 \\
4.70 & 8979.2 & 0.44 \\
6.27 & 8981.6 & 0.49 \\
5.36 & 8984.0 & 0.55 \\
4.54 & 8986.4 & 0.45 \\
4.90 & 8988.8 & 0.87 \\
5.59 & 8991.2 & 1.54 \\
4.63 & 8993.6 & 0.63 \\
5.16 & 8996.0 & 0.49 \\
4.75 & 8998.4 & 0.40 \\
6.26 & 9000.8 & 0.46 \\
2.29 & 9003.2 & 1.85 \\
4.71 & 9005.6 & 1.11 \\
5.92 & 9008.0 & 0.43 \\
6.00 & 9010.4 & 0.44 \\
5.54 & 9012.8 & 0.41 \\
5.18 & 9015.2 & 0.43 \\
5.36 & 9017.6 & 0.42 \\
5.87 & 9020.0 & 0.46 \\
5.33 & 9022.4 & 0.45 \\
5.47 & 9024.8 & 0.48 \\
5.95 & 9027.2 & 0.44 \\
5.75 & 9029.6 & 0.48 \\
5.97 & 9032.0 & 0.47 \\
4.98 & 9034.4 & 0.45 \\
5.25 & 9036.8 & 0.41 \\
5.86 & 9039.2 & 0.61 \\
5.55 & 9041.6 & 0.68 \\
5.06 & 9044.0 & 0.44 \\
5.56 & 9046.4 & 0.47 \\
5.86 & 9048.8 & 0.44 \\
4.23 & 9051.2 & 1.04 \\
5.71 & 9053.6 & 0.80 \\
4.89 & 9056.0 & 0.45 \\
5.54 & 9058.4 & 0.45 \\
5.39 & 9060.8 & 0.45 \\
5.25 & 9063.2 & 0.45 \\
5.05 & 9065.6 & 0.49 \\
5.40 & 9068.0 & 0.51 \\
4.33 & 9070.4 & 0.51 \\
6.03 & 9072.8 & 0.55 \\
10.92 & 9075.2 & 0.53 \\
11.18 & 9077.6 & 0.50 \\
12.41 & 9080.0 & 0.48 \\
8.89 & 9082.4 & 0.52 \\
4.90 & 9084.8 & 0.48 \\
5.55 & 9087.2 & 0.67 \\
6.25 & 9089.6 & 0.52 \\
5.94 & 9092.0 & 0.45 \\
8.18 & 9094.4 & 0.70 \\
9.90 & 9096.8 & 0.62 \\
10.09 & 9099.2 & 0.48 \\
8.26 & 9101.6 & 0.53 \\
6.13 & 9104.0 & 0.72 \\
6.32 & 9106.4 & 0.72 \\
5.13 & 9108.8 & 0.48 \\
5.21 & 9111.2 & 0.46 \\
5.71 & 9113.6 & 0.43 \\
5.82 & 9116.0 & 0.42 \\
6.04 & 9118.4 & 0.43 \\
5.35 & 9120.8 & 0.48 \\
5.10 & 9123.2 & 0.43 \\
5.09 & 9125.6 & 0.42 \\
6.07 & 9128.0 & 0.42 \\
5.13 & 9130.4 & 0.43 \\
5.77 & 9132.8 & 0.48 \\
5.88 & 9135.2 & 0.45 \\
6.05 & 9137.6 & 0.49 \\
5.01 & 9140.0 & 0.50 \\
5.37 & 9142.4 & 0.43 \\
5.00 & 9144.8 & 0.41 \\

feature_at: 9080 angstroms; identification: [S II]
